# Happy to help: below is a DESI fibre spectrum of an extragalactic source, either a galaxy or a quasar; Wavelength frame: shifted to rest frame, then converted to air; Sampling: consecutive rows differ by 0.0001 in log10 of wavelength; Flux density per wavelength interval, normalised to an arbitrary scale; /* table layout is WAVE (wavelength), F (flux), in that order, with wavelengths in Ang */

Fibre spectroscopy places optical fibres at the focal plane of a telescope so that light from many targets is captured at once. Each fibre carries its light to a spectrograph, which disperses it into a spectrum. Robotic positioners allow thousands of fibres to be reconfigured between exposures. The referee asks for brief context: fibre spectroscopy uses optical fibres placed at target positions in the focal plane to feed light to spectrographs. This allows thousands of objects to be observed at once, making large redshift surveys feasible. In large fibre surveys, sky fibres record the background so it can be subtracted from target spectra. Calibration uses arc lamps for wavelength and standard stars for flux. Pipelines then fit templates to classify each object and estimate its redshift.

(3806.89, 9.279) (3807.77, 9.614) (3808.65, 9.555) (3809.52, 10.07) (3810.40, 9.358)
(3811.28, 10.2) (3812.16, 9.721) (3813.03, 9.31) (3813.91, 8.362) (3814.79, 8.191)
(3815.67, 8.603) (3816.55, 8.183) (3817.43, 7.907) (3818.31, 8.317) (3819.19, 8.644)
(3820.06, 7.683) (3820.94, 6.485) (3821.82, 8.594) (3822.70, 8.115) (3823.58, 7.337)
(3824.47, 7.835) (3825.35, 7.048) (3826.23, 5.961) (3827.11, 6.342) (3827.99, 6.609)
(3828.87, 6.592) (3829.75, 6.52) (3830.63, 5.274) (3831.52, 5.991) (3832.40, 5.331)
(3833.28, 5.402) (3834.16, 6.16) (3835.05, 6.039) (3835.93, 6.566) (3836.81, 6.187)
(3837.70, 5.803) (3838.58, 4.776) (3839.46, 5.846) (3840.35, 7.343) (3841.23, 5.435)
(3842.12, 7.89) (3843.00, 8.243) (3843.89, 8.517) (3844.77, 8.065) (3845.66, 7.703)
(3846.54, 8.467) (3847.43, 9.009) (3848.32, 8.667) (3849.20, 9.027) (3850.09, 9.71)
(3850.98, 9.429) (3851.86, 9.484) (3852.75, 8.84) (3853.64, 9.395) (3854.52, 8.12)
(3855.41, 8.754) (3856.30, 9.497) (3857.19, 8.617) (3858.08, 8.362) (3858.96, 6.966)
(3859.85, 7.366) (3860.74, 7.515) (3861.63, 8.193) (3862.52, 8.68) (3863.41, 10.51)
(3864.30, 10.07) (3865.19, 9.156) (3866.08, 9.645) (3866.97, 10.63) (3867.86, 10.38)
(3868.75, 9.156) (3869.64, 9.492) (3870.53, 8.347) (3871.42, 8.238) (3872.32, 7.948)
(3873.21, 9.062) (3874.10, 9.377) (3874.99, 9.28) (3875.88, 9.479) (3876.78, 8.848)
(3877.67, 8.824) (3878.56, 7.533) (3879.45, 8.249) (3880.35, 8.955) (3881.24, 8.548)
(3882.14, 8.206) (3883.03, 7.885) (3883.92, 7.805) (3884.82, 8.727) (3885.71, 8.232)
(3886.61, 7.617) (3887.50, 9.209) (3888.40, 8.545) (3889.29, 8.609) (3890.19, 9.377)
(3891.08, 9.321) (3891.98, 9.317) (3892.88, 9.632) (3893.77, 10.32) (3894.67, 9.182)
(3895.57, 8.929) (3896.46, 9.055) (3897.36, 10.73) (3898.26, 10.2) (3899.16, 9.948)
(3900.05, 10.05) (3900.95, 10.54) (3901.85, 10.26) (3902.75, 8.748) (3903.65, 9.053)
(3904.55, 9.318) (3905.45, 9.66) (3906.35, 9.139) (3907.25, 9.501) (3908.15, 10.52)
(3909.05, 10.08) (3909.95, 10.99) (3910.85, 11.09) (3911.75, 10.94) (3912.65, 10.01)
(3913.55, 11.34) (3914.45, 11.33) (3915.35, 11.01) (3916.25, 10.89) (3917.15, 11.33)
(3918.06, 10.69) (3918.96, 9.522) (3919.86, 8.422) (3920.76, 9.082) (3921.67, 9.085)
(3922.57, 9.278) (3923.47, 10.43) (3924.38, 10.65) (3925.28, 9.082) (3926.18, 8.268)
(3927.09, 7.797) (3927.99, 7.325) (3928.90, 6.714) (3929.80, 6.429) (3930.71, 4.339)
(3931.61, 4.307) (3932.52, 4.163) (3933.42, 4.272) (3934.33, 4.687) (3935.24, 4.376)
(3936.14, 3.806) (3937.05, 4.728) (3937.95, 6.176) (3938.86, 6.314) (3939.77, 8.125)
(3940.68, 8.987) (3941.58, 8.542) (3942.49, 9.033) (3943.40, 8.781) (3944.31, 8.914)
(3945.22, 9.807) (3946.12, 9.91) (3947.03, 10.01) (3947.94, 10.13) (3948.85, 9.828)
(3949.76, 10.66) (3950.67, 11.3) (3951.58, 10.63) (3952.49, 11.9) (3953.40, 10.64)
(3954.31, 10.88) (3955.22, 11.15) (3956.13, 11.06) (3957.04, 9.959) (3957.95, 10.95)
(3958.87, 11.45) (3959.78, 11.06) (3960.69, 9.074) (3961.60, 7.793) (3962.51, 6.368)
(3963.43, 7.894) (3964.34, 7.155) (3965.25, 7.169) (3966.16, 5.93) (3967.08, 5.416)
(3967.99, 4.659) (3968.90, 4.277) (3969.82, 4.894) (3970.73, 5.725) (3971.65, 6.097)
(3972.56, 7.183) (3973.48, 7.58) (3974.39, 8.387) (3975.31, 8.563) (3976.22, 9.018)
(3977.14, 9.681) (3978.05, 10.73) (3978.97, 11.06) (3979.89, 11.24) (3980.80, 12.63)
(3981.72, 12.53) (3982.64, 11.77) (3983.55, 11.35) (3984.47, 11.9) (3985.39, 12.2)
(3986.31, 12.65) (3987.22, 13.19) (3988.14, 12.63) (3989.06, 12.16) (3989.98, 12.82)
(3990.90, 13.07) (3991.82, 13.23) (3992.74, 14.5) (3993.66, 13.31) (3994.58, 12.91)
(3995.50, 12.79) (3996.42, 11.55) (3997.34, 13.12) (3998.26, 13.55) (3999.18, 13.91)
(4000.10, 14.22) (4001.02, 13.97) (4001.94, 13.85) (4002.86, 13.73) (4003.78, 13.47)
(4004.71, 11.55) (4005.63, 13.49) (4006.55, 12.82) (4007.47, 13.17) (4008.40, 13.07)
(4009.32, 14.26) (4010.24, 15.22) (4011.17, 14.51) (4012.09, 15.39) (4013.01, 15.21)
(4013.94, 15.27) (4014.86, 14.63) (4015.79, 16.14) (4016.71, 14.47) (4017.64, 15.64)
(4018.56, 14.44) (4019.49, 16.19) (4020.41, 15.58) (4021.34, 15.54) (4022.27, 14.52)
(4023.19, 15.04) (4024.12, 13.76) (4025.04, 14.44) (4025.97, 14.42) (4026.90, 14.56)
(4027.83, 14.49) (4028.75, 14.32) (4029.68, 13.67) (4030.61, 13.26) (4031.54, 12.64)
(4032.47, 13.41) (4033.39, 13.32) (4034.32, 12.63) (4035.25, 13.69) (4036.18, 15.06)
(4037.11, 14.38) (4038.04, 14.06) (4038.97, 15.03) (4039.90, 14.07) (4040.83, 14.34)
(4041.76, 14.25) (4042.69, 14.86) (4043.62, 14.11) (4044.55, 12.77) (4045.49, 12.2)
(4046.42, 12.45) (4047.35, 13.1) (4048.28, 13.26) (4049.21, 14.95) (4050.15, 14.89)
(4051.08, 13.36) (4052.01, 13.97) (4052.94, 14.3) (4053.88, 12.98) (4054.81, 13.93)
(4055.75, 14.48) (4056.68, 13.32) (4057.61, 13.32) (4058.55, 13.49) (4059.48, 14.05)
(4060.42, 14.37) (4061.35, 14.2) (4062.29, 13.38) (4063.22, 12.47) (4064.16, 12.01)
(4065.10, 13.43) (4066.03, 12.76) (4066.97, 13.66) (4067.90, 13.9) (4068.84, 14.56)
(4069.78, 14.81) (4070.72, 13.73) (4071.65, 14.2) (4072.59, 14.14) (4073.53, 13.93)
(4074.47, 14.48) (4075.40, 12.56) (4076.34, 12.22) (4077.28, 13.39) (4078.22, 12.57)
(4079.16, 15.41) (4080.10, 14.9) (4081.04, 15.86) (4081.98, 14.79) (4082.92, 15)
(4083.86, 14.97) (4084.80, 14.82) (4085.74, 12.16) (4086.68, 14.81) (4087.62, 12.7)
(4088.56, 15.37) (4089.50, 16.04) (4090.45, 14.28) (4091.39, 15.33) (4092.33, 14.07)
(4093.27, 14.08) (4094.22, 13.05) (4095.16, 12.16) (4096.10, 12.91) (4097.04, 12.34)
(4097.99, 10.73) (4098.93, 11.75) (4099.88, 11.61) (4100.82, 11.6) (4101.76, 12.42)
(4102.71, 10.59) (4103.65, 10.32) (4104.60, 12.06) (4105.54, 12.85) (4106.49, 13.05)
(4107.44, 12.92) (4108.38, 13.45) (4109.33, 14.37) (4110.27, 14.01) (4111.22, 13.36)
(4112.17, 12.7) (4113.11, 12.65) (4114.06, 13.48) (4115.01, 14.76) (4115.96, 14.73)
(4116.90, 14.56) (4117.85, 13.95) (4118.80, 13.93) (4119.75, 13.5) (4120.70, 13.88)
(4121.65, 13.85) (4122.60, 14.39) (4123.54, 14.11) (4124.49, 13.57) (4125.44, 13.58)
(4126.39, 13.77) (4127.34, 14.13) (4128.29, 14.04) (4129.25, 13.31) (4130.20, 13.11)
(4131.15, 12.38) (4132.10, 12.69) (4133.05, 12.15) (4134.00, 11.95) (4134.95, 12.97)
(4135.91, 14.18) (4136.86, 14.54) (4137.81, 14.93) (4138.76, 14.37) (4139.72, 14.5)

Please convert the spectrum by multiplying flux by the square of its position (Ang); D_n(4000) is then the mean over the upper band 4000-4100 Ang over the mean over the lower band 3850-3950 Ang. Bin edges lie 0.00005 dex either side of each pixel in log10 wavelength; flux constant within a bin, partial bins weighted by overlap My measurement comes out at 1.70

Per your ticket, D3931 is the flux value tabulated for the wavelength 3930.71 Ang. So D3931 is 4.339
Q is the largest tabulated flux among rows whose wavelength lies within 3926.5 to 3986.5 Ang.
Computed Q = 12.65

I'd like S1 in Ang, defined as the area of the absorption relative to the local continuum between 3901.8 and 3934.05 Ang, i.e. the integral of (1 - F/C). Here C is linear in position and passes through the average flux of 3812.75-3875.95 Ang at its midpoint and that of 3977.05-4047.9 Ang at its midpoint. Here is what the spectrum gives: 4.30 Ang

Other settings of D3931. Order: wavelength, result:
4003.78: 13.47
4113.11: 12.65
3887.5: 9.209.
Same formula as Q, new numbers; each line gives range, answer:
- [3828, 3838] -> 6.592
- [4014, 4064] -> 16.19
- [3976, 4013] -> 15.39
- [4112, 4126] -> 14.76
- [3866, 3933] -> 11.34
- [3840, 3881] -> 10.63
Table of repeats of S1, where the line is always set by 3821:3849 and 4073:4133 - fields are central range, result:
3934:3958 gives 1.8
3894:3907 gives -1.7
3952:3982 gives 4.0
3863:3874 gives -2.4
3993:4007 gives -2.9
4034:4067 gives -4.1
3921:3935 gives 3.1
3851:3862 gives -1.5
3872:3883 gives -1.0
